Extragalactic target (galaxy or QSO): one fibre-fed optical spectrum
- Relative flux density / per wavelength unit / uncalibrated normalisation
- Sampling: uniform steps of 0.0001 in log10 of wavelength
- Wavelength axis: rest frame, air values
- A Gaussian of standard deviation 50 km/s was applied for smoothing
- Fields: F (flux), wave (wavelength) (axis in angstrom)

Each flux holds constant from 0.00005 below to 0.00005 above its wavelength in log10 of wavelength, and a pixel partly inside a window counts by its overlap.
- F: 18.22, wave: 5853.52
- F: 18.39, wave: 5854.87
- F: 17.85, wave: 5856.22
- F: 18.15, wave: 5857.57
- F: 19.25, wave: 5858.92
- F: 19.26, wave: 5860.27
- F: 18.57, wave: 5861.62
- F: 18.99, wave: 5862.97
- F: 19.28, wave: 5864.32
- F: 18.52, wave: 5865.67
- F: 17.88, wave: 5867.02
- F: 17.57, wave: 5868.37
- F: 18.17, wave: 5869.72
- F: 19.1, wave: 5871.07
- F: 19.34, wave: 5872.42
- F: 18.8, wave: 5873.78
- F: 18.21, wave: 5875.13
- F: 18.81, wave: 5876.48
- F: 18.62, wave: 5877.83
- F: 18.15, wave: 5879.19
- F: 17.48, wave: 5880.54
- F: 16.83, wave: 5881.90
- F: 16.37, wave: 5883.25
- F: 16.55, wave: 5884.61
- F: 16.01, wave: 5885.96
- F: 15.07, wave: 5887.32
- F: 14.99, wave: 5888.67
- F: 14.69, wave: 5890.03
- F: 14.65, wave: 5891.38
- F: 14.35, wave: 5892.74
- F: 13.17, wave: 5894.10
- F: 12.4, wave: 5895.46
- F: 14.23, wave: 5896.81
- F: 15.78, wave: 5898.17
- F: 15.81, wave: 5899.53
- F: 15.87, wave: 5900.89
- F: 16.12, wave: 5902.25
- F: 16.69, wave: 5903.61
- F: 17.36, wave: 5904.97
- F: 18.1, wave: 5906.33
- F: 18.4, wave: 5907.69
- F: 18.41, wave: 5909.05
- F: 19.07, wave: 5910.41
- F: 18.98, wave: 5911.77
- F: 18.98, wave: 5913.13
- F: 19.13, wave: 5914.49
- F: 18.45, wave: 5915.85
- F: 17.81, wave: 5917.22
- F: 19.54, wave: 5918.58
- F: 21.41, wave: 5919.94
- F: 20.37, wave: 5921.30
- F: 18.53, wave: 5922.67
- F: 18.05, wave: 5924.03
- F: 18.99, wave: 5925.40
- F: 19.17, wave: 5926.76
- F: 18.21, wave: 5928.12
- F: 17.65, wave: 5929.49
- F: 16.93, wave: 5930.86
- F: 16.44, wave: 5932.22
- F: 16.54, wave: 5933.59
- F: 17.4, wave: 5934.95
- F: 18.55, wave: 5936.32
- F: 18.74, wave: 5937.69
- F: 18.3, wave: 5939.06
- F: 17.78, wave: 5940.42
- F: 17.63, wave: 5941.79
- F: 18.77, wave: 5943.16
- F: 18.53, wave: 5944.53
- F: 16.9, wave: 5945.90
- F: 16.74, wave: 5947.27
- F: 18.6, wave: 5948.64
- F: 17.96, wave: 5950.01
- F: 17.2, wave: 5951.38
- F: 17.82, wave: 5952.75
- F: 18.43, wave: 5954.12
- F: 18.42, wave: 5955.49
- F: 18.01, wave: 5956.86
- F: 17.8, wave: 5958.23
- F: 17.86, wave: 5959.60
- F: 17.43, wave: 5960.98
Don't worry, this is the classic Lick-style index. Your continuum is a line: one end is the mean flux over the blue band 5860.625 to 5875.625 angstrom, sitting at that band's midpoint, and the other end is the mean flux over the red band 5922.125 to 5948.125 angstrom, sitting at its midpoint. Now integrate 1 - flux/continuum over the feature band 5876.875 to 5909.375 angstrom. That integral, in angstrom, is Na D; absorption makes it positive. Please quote 4.0 angstrom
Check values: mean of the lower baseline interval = 18.6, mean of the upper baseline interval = 17.9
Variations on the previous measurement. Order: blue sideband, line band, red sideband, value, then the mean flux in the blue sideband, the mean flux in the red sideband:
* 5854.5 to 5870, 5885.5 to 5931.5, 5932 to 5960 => 2.45 angstrom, 18.5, 17.9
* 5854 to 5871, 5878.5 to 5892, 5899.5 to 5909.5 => 1.28 angstrom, 18.5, 17.1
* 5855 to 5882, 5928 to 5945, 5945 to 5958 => 0.13 angstrom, 18.5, 17.8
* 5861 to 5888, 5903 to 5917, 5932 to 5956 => -0.37 angstrom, 17.9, 17.8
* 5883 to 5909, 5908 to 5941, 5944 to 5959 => -3.36 angstrom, 15.7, 17.9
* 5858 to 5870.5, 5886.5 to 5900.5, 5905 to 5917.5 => 3.03 angstrom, 18.6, 18.6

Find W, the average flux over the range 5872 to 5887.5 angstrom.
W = 17.6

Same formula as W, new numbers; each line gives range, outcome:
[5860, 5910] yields 17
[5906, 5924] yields 19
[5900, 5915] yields 17.9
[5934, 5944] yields 18.1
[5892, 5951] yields 17.6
